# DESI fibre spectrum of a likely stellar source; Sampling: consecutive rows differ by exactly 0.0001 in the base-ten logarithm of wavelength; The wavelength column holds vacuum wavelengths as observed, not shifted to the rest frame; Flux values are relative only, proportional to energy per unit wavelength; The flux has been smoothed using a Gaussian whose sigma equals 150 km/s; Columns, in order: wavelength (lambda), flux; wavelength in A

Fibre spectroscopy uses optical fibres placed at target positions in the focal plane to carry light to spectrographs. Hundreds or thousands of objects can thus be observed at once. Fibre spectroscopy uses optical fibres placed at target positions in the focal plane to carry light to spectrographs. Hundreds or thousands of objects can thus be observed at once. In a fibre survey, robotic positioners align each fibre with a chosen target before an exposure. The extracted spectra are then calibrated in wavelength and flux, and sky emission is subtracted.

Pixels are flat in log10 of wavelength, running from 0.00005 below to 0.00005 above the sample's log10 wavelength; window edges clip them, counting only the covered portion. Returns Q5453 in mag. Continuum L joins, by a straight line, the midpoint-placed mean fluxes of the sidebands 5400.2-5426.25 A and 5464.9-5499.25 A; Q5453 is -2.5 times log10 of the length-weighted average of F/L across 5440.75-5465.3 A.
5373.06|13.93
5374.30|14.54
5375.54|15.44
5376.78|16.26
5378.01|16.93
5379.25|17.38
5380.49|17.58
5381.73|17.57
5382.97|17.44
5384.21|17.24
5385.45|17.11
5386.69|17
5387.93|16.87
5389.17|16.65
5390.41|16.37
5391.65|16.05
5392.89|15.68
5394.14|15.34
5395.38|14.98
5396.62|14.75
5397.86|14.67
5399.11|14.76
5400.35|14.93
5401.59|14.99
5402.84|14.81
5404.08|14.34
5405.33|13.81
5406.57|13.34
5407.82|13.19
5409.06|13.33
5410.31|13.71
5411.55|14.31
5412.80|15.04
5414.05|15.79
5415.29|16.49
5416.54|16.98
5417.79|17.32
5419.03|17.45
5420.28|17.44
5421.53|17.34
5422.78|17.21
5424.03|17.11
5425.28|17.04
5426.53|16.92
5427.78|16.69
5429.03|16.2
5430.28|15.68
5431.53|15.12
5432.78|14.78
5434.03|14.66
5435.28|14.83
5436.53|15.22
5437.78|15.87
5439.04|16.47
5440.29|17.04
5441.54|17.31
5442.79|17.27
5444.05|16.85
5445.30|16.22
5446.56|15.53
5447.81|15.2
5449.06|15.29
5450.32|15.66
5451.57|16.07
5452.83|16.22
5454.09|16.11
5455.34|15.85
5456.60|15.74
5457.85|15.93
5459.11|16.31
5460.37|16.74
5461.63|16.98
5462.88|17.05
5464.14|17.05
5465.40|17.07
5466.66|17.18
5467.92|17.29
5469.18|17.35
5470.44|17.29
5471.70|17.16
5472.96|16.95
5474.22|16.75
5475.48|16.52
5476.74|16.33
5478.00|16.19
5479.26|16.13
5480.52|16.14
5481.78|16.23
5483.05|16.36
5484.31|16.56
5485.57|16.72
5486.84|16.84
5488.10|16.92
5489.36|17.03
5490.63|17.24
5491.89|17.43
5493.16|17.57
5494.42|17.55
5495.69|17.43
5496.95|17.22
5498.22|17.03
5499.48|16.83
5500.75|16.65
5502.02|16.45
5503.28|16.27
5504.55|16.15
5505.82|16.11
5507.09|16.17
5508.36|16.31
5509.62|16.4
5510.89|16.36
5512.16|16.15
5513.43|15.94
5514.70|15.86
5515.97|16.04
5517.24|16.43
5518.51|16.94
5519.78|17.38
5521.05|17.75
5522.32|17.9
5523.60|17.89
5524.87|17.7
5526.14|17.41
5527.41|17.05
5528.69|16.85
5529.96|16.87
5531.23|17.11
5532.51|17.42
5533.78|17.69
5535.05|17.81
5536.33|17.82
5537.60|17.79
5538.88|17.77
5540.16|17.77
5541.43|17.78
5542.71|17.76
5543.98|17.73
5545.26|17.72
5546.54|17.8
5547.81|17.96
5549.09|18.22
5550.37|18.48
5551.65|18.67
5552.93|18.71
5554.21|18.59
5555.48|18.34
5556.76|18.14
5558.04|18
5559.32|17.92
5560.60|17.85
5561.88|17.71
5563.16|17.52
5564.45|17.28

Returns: 0.00 mag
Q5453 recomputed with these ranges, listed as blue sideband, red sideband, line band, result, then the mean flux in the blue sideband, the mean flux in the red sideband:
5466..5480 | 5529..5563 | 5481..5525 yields 0.03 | 16.8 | 17.9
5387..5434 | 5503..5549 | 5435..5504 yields -0.01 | 15.6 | 17.1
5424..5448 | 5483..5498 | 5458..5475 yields -0.02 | 16.1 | 17.1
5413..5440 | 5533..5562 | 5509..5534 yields 0.04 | 16.3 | 18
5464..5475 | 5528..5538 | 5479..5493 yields 0.03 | 17.1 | 17.4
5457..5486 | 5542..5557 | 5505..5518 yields 0.08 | 16.7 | 18.2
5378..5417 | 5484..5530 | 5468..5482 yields -0.01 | 15.6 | 16.9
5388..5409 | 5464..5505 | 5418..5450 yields -0.04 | 14.9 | 16.8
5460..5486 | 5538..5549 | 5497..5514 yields 0.05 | 16.8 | 17.8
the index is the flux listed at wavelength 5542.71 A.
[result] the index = 17.76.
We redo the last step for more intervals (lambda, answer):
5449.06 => 15.29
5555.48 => 18.34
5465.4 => 17.07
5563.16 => 17.52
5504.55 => 16.15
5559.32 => 17.92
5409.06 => 13.33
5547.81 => 17.96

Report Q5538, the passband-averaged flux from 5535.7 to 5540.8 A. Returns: 17.8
